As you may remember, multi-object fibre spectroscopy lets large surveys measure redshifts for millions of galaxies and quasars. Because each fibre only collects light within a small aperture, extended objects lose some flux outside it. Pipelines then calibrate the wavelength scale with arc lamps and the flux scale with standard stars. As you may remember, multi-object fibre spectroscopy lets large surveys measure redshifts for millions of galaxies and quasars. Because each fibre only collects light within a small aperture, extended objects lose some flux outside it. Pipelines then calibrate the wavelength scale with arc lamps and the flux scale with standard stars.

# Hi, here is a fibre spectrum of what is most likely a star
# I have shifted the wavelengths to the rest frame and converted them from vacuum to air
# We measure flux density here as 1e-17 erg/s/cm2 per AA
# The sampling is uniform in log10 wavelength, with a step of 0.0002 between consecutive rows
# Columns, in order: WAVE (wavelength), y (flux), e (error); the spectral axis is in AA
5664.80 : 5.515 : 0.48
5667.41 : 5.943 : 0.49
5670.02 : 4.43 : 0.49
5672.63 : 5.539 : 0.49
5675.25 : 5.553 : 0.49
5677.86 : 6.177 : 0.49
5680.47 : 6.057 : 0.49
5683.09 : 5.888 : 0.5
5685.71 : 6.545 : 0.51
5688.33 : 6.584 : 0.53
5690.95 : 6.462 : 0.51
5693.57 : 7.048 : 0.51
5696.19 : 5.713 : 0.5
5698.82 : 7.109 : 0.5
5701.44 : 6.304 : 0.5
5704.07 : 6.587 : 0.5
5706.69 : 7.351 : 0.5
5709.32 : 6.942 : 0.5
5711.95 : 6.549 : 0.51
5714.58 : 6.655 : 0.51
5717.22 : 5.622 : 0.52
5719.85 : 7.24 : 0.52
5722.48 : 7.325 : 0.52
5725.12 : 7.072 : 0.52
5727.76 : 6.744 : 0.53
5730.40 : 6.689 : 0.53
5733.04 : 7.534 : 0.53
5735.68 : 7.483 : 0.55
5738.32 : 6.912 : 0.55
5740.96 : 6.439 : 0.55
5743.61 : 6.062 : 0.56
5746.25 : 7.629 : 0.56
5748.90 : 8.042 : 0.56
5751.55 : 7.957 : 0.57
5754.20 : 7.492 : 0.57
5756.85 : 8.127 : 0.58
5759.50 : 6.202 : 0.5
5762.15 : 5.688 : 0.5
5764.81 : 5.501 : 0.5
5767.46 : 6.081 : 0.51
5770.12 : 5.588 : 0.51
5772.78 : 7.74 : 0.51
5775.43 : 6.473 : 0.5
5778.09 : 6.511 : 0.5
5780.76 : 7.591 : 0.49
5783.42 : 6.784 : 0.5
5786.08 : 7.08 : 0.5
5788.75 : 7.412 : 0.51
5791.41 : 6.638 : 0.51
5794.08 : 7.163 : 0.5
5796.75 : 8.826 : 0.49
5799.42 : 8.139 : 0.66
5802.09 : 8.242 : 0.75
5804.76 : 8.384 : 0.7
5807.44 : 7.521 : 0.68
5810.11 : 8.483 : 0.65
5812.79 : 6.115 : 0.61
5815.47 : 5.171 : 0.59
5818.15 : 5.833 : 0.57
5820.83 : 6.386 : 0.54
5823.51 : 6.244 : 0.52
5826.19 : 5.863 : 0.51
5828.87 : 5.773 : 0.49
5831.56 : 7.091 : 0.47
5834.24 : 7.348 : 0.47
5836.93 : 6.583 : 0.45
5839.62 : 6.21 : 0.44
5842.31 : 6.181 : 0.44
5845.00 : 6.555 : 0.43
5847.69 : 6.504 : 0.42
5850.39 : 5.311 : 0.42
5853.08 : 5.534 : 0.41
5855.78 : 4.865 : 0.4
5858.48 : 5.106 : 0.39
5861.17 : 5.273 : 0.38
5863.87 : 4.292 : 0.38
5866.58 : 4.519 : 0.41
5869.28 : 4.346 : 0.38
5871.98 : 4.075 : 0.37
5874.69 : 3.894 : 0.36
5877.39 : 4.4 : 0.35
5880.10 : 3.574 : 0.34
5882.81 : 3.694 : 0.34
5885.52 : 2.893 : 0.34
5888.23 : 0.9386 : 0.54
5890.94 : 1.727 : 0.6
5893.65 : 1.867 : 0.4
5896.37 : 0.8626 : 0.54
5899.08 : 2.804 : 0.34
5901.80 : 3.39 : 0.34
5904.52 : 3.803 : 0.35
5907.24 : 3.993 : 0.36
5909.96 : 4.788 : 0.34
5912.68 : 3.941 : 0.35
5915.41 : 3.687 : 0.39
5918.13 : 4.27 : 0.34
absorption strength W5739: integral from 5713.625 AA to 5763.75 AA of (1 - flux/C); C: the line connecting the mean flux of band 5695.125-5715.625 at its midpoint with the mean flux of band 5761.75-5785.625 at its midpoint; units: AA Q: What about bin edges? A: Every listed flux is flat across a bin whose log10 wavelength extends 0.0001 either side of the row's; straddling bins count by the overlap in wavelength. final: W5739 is -3.1 AA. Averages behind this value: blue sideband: 6.66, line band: 6.99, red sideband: 6.49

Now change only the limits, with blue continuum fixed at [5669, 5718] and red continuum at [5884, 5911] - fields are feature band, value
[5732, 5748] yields -4.57 AA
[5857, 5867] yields -4.54 AA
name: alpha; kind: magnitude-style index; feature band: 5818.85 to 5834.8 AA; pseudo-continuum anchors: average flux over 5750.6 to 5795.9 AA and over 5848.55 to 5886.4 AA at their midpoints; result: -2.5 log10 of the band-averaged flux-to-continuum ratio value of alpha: -0.167 mag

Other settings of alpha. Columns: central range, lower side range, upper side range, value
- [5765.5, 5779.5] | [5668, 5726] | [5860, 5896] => -0.244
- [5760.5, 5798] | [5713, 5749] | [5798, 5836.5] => 0.019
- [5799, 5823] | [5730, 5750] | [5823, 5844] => -0.076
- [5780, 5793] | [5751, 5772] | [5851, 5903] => -0.195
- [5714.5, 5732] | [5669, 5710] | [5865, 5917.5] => -0.173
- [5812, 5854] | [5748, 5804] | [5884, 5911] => -0.230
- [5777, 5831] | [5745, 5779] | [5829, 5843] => -0.045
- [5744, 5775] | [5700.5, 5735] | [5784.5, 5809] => 0.063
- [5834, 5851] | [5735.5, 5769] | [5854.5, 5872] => -0.242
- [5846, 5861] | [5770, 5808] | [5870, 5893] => -0.229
